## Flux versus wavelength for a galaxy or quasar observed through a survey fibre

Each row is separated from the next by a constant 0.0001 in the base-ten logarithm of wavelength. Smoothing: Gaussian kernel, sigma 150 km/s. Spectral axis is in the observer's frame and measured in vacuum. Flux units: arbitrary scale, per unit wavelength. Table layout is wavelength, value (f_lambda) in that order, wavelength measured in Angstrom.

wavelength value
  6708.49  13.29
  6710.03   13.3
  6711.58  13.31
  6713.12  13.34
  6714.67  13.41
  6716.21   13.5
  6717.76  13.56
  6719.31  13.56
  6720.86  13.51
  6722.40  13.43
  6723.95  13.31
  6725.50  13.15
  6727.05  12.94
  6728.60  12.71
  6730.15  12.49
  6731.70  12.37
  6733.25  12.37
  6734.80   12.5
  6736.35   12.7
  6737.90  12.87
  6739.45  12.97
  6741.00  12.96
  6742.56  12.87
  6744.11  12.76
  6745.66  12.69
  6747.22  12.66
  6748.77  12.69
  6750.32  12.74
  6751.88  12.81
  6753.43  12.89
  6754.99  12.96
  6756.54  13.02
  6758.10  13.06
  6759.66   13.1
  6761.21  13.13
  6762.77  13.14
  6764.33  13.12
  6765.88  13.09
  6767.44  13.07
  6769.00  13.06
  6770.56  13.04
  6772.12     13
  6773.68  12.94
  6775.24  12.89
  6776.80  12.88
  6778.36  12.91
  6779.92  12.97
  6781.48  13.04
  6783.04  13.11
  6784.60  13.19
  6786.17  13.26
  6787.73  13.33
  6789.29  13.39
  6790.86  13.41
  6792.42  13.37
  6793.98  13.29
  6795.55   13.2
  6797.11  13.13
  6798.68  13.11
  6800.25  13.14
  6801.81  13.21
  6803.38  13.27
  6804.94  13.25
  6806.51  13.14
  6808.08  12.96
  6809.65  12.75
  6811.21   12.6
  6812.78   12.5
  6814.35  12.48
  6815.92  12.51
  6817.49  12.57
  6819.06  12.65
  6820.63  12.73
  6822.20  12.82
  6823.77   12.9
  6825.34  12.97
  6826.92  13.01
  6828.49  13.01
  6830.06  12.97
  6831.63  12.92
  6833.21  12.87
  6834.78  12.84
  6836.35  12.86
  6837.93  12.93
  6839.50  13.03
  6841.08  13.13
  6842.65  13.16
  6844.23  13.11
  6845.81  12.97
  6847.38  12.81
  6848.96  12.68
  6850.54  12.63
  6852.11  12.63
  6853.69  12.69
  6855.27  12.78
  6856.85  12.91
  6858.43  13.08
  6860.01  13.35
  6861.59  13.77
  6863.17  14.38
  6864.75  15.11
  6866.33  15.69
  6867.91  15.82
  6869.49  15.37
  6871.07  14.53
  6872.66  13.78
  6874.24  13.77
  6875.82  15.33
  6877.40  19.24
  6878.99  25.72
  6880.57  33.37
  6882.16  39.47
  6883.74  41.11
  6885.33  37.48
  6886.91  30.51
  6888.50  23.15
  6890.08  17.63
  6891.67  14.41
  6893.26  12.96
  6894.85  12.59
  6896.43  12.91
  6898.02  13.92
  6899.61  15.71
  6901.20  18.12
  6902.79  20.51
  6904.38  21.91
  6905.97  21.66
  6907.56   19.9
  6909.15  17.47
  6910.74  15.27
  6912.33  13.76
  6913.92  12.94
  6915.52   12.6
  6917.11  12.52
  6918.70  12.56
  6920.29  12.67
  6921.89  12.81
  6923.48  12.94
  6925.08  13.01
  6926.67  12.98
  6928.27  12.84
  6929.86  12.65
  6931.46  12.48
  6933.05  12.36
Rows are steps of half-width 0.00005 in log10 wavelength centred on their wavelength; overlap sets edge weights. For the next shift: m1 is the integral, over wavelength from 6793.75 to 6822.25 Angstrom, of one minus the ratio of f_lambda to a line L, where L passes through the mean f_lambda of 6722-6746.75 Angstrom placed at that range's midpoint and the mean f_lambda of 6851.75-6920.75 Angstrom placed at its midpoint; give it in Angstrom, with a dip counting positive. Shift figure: 4.4 Angstrom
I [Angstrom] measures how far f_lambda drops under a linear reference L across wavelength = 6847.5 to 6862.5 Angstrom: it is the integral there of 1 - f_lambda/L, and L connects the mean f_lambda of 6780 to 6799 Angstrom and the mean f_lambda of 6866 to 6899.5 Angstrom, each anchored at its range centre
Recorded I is 4.55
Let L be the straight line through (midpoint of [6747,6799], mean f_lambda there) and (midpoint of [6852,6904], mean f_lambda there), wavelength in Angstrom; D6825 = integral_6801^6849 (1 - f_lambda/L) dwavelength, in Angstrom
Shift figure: 8.9 Angstrom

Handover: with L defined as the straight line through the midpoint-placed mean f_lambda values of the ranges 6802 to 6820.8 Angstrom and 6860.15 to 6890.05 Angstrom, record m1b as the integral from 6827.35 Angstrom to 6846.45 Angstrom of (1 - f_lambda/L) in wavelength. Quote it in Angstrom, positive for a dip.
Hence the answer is 3.9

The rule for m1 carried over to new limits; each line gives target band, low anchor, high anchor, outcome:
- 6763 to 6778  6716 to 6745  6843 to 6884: 1.2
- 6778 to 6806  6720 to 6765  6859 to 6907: 3.8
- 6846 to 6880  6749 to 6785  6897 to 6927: -0.3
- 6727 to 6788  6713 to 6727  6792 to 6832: 1.4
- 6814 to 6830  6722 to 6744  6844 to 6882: 2.2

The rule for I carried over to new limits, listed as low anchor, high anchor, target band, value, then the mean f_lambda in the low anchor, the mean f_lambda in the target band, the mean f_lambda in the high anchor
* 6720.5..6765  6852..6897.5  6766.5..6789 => 2.2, 12.9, 13.1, 18.9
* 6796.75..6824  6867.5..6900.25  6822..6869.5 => 9.6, 12.9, 13.3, 21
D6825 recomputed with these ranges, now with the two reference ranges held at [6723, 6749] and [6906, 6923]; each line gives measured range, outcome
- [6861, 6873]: -0.7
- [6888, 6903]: -1.6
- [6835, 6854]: 1.3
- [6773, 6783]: 0.2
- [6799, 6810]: 0.3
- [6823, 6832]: 0.5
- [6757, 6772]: 0.0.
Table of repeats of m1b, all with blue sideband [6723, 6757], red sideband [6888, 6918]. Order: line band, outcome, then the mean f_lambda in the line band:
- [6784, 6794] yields 0.4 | 13.3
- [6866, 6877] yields 0.4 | 15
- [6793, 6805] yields 0.7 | 13.2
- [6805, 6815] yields 1.0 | 12.8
